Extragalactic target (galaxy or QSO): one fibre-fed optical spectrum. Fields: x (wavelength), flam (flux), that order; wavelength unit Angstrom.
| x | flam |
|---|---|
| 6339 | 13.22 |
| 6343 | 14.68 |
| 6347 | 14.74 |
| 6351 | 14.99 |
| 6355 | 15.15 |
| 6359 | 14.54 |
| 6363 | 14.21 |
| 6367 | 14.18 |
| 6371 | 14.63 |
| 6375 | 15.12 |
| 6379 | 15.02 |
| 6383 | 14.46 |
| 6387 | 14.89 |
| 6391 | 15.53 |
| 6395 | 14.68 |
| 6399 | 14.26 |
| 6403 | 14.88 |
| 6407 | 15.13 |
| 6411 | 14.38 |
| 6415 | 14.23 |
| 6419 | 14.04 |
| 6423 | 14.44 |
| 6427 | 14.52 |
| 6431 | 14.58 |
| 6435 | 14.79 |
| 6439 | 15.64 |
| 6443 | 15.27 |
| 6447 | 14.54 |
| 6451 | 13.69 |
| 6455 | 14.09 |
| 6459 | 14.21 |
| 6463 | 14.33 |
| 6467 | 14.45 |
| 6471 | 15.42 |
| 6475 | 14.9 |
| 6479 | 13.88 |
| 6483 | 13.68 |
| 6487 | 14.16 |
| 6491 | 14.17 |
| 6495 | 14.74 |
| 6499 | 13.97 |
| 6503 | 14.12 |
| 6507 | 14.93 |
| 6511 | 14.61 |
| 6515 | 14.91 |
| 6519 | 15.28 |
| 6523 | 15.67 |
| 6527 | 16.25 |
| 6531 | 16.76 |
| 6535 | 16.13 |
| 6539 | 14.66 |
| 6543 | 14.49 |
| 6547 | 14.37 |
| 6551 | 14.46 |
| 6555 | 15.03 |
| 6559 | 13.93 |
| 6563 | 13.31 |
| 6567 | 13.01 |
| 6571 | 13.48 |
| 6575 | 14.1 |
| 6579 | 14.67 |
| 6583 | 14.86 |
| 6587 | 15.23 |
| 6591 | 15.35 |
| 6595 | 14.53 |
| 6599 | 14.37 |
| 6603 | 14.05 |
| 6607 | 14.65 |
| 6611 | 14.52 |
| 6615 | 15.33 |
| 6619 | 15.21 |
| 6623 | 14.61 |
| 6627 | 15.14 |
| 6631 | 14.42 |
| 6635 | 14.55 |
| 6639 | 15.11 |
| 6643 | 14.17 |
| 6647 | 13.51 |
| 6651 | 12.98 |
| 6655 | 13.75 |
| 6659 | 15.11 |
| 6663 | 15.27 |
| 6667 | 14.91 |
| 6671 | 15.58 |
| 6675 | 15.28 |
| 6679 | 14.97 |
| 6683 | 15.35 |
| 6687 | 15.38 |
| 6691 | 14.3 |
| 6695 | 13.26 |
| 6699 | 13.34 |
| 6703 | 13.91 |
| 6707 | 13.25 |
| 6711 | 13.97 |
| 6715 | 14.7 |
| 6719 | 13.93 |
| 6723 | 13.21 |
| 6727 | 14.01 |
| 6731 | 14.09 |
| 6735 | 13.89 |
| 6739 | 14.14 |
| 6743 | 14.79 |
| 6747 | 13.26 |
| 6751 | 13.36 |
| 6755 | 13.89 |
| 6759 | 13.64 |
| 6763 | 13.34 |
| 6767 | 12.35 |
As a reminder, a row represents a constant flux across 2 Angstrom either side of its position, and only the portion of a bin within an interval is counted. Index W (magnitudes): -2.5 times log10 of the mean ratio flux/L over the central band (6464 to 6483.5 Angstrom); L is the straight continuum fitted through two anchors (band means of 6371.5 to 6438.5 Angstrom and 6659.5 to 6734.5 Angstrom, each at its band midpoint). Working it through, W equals 0.01 mag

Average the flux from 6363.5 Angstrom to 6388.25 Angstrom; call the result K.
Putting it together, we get 14.7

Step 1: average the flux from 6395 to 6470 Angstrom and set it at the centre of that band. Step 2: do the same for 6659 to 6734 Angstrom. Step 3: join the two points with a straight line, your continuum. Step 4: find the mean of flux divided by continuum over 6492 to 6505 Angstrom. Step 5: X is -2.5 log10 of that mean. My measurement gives 0.018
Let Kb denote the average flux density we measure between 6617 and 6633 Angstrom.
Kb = 14.8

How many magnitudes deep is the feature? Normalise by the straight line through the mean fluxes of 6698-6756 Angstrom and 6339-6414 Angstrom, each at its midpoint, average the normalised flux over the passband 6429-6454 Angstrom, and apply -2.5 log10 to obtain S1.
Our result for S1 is -0.01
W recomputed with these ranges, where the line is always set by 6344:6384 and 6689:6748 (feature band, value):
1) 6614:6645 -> -0.054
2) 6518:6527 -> -0.096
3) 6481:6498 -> 0.018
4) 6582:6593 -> -0.073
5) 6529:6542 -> -0.104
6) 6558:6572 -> 0.066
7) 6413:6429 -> 0.020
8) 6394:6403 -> 0.007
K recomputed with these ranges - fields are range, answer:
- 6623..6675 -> 14.6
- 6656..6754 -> 14.3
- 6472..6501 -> 14.3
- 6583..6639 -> 14.8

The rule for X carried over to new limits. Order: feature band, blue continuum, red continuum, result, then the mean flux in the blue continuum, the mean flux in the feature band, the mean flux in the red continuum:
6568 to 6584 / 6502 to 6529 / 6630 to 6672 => 0.05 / 15.1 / 14.2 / 14.5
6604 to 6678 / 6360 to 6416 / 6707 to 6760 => -0.04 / 14.7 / 14.7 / 13.9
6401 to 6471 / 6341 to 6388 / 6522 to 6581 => 0.01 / 14.7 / 14.6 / 14.7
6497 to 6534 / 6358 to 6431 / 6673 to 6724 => -0.05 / 14.6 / 15.2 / 14.2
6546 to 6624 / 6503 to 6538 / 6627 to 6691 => 0.05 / 15.5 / 14.5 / 14.7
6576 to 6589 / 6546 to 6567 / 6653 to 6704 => -0.05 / 14.1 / 14.9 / 14.7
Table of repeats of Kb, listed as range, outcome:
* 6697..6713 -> 13.6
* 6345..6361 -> 14.9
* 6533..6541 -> 15.4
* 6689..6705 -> 13.7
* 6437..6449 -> 15.2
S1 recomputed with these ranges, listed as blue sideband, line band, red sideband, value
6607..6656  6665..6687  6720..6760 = -0.08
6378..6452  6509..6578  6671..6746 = -0.02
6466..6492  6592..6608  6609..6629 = 0.03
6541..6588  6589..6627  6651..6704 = -0.03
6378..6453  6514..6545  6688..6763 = -0.08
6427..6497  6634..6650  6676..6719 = 0.01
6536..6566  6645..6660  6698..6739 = 0.02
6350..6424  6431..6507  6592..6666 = 0.01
